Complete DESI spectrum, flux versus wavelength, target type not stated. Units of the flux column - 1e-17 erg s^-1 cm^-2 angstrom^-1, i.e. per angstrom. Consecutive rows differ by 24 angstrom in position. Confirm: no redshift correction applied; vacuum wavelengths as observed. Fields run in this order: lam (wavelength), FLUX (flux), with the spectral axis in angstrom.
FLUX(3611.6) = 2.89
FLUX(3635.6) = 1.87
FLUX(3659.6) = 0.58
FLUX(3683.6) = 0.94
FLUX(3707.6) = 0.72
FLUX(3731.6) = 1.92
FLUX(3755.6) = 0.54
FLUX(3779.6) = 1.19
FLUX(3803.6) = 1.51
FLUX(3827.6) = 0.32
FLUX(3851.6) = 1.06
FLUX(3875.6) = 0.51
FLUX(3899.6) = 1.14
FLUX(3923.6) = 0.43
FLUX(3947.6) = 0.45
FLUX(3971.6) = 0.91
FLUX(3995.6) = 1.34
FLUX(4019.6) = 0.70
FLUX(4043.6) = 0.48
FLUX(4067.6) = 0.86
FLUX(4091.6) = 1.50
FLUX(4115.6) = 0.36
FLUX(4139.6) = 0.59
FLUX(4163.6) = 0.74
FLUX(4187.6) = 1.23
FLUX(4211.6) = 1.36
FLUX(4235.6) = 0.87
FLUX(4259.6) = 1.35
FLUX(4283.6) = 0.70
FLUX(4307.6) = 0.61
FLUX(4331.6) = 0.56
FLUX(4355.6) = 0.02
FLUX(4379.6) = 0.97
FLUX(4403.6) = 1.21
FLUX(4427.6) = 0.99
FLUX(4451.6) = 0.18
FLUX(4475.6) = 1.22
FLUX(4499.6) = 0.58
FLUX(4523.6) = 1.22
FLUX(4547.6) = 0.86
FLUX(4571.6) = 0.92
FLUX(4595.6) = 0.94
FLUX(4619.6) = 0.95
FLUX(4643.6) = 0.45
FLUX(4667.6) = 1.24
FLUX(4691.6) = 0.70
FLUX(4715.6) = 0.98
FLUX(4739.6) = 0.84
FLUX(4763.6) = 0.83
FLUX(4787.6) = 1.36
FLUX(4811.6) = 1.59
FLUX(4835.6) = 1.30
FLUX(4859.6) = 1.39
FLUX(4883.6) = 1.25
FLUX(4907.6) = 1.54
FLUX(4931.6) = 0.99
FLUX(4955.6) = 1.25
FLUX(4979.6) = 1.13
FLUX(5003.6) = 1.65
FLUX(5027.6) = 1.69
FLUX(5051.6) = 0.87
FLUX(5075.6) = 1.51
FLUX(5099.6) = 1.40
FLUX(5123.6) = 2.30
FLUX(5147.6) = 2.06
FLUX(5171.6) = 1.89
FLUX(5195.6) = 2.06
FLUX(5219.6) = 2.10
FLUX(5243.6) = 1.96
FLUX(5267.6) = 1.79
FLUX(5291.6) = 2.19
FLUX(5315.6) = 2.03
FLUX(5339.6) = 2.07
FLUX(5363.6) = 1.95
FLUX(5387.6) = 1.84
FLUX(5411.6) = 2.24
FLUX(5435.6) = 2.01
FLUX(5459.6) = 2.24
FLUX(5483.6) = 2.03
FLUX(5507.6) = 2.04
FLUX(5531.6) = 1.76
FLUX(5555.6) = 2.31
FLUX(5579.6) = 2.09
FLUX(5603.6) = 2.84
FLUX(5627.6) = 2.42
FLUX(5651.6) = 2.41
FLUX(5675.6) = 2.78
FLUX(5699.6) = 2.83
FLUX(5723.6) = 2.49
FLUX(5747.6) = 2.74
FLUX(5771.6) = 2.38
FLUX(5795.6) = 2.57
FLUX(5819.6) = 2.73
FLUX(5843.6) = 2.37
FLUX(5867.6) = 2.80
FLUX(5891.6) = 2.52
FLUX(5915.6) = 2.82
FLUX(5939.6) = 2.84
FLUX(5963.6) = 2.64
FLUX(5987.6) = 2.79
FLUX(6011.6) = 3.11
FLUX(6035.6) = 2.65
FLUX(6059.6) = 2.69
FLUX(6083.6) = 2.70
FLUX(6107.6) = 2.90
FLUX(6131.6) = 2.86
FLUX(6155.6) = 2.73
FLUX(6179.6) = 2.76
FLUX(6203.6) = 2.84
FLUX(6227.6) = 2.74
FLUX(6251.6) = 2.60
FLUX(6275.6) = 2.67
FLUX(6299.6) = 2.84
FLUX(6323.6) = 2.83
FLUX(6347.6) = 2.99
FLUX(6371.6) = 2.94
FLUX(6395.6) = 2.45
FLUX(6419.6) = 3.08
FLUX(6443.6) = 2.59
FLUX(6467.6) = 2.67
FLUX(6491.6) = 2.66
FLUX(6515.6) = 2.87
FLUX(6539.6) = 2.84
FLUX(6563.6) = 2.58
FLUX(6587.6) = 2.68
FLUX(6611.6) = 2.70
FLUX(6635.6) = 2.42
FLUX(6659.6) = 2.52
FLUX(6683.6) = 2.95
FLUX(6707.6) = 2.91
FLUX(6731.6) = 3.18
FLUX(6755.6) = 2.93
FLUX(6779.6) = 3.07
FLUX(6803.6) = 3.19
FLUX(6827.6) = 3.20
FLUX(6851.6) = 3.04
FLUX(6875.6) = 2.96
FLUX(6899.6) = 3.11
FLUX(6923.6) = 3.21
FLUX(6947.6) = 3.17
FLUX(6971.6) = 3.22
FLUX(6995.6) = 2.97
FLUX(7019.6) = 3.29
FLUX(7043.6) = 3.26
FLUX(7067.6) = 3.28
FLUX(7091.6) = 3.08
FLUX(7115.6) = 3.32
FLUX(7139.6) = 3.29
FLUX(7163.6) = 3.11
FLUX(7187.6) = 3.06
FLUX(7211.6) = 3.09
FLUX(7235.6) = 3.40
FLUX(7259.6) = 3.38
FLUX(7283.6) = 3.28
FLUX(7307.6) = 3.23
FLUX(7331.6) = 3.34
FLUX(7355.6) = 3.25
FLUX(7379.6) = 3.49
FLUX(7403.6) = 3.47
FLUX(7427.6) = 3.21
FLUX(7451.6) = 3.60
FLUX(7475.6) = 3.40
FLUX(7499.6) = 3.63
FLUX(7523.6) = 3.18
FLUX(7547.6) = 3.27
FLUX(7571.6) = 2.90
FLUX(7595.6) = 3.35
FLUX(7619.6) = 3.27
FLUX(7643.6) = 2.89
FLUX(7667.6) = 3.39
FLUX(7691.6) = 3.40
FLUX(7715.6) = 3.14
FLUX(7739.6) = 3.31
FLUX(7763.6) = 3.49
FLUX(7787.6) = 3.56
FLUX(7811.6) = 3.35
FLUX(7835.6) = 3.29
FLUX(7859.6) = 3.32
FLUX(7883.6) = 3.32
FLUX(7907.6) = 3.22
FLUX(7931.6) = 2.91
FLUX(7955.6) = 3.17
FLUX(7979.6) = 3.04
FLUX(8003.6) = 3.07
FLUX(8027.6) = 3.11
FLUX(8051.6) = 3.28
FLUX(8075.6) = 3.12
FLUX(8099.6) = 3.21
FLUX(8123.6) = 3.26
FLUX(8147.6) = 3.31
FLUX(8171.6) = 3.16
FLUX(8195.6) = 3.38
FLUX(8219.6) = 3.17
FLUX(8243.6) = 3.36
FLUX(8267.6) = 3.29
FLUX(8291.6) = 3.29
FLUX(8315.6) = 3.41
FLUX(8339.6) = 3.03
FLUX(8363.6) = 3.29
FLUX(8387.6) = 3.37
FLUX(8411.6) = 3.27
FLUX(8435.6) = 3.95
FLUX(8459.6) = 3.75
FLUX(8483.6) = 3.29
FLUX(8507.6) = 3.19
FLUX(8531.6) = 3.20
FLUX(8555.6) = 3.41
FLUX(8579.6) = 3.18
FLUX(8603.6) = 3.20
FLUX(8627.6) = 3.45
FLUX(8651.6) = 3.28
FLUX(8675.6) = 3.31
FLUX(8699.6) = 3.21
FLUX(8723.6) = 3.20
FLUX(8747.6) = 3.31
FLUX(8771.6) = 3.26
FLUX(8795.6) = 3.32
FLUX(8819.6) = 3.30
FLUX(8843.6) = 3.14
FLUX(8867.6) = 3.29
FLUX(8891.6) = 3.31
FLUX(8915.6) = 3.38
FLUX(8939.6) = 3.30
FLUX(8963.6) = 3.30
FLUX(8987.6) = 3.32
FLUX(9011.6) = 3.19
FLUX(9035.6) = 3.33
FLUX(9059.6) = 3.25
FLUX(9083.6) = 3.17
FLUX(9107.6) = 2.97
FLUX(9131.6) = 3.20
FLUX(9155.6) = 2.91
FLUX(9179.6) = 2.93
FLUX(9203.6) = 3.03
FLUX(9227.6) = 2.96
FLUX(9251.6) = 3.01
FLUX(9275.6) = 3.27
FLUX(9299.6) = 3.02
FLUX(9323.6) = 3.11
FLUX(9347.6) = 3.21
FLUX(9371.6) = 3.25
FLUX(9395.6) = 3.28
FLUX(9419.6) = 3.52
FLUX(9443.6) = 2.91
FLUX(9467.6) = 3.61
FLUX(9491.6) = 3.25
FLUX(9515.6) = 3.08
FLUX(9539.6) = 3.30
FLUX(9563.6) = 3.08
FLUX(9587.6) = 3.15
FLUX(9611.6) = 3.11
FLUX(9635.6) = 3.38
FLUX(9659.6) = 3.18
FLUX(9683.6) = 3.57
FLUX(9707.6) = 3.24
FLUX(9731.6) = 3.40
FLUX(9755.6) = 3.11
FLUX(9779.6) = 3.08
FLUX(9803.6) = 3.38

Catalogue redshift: 0.28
